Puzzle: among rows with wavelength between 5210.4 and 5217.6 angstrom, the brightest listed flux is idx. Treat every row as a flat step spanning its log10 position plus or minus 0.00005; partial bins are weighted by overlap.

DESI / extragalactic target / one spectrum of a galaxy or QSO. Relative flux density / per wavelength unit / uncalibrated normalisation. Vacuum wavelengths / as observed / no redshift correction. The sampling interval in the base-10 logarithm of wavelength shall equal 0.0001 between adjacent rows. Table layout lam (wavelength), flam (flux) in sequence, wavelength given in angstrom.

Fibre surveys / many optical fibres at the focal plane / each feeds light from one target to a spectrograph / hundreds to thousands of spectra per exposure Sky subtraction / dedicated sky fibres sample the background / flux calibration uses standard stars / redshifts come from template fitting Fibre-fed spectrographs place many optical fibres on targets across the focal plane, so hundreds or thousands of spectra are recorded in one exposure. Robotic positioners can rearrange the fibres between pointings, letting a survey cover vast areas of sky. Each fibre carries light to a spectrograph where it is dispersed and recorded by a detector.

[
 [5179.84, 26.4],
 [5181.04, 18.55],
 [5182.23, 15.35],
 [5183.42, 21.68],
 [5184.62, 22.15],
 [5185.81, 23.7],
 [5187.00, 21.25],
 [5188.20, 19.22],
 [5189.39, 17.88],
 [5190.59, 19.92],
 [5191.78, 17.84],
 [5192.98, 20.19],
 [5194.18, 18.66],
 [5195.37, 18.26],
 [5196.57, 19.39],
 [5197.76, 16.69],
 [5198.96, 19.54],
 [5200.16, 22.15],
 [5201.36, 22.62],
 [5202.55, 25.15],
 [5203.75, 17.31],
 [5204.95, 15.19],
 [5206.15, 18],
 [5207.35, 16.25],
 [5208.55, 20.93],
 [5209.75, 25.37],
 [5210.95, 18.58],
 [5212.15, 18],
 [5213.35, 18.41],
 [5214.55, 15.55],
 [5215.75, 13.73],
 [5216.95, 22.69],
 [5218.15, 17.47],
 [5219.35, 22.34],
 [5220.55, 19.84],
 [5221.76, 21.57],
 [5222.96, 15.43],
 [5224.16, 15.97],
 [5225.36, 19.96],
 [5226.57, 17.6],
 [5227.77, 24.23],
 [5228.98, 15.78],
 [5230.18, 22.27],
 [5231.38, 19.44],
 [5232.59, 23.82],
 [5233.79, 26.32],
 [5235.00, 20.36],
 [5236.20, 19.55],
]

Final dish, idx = 22.69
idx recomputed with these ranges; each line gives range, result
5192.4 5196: 20.19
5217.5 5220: 22.34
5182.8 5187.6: 23.7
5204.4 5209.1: 20.93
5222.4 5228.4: 24.23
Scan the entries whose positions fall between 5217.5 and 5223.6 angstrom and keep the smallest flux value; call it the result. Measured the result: 15.43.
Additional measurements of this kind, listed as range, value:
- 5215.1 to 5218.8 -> 13.73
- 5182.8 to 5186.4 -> 21.68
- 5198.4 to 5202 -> 19.54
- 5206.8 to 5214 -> 16.25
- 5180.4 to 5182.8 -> 15.35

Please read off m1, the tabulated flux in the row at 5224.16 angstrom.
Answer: 15.97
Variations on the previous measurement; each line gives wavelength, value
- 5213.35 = 18.41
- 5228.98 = 15.78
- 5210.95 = 18.58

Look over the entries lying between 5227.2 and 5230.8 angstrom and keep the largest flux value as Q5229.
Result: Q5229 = 24.23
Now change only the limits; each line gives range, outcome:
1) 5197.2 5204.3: 25.15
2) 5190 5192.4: 19.92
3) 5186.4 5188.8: 21.25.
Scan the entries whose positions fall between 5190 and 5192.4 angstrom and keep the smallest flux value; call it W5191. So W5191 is 17.84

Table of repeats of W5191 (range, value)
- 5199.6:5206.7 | 15.19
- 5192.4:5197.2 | 18.26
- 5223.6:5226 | 15.97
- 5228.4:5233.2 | 15.78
